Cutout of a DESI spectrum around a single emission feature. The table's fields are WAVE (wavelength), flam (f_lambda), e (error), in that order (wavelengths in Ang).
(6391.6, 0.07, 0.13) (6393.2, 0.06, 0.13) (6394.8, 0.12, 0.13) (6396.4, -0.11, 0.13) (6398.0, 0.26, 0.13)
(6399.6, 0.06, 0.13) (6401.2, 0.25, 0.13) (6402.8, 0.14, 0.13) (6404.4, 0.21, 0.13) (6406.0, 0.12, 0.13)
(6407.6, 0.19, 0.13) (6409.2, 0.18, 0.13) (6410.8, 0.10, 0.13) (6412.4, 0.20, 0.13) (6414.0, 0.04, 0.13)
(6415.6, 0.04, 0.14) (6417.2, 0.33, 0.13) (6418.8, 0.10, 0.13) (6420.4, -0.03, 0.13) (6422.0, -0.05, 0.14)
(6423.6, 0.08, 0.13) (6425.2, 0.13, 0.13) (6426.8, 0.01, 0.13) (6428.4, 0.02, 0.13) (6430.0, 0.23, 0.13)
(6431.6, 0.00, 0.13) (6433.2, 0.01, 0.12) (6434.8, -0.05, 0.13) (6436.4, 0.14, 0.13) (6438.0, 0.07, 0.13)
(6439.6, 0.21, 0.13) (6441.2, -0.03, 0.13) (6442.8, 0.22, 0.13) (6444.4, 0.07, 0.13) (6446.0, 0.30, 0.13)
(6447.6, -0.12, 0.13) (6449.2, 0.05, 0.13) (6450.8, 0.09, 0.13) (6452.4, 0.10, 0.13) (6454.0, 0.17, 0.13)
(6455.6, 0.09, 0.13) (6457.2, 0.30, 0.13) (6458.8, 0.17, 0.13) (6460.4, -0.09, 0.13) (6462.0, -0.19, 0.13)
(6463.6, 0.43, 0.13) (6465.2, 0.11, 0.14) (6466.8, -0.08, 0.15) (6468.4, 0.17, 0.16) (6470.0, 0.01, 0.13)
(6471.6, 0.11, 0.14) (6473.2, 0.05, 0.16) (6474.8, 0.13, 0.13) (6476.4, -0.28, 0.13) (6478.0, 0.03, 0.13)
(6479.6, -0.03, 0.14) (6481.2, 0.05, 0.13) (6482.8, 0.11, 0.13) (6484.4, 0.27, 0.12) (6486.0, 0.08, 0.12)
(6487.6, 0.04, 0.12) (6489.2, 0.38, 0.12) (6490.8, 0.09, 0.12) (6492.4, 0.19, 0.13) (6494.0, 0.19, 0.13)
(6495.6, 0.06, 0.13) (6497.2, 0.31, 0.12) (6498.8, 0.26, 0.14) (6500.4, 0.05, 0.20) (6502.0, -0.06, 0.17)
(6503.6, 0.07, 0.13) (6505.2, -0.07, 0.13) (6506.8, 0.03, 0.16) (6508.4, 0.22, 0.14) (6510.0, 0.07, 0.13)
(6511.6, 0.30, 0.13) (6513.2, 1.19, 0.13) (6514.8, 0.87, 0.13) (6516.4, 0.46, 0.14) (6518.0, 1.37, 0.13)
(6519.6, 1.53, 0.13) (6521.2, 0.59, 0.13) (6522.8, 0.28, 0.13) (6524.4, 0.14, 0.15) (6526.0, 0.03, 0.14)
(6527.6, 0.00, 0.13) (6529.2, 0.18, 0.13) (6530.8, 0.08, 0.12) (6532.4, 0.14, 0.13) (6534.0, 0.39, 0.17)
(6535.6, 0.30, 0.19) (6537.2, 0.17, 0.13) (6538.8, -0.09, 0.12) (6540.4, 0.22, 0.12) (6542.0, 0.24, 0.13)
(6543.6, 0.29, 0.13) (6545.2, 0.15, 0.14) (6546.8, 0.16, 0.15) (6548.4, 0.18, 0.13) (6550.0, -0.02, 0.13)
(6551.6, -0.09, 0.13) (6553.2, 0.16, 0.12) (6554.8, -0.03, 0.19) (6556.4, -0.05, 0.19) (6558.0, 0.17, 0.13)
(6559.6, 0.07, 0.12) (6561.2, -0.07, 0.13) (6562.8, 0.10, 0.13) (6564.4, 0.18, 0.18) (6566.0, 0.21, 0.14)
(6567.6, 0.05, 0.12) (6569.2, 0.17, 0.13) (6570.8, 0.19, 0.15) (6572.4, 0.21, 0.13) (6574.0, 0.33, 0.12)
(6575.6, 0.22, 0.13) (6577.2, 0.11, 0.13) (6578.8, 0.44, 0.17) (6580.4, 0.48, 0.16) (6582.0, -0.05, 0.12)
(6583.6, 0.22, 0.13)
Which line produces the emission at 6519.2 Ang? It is [O II] 3727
